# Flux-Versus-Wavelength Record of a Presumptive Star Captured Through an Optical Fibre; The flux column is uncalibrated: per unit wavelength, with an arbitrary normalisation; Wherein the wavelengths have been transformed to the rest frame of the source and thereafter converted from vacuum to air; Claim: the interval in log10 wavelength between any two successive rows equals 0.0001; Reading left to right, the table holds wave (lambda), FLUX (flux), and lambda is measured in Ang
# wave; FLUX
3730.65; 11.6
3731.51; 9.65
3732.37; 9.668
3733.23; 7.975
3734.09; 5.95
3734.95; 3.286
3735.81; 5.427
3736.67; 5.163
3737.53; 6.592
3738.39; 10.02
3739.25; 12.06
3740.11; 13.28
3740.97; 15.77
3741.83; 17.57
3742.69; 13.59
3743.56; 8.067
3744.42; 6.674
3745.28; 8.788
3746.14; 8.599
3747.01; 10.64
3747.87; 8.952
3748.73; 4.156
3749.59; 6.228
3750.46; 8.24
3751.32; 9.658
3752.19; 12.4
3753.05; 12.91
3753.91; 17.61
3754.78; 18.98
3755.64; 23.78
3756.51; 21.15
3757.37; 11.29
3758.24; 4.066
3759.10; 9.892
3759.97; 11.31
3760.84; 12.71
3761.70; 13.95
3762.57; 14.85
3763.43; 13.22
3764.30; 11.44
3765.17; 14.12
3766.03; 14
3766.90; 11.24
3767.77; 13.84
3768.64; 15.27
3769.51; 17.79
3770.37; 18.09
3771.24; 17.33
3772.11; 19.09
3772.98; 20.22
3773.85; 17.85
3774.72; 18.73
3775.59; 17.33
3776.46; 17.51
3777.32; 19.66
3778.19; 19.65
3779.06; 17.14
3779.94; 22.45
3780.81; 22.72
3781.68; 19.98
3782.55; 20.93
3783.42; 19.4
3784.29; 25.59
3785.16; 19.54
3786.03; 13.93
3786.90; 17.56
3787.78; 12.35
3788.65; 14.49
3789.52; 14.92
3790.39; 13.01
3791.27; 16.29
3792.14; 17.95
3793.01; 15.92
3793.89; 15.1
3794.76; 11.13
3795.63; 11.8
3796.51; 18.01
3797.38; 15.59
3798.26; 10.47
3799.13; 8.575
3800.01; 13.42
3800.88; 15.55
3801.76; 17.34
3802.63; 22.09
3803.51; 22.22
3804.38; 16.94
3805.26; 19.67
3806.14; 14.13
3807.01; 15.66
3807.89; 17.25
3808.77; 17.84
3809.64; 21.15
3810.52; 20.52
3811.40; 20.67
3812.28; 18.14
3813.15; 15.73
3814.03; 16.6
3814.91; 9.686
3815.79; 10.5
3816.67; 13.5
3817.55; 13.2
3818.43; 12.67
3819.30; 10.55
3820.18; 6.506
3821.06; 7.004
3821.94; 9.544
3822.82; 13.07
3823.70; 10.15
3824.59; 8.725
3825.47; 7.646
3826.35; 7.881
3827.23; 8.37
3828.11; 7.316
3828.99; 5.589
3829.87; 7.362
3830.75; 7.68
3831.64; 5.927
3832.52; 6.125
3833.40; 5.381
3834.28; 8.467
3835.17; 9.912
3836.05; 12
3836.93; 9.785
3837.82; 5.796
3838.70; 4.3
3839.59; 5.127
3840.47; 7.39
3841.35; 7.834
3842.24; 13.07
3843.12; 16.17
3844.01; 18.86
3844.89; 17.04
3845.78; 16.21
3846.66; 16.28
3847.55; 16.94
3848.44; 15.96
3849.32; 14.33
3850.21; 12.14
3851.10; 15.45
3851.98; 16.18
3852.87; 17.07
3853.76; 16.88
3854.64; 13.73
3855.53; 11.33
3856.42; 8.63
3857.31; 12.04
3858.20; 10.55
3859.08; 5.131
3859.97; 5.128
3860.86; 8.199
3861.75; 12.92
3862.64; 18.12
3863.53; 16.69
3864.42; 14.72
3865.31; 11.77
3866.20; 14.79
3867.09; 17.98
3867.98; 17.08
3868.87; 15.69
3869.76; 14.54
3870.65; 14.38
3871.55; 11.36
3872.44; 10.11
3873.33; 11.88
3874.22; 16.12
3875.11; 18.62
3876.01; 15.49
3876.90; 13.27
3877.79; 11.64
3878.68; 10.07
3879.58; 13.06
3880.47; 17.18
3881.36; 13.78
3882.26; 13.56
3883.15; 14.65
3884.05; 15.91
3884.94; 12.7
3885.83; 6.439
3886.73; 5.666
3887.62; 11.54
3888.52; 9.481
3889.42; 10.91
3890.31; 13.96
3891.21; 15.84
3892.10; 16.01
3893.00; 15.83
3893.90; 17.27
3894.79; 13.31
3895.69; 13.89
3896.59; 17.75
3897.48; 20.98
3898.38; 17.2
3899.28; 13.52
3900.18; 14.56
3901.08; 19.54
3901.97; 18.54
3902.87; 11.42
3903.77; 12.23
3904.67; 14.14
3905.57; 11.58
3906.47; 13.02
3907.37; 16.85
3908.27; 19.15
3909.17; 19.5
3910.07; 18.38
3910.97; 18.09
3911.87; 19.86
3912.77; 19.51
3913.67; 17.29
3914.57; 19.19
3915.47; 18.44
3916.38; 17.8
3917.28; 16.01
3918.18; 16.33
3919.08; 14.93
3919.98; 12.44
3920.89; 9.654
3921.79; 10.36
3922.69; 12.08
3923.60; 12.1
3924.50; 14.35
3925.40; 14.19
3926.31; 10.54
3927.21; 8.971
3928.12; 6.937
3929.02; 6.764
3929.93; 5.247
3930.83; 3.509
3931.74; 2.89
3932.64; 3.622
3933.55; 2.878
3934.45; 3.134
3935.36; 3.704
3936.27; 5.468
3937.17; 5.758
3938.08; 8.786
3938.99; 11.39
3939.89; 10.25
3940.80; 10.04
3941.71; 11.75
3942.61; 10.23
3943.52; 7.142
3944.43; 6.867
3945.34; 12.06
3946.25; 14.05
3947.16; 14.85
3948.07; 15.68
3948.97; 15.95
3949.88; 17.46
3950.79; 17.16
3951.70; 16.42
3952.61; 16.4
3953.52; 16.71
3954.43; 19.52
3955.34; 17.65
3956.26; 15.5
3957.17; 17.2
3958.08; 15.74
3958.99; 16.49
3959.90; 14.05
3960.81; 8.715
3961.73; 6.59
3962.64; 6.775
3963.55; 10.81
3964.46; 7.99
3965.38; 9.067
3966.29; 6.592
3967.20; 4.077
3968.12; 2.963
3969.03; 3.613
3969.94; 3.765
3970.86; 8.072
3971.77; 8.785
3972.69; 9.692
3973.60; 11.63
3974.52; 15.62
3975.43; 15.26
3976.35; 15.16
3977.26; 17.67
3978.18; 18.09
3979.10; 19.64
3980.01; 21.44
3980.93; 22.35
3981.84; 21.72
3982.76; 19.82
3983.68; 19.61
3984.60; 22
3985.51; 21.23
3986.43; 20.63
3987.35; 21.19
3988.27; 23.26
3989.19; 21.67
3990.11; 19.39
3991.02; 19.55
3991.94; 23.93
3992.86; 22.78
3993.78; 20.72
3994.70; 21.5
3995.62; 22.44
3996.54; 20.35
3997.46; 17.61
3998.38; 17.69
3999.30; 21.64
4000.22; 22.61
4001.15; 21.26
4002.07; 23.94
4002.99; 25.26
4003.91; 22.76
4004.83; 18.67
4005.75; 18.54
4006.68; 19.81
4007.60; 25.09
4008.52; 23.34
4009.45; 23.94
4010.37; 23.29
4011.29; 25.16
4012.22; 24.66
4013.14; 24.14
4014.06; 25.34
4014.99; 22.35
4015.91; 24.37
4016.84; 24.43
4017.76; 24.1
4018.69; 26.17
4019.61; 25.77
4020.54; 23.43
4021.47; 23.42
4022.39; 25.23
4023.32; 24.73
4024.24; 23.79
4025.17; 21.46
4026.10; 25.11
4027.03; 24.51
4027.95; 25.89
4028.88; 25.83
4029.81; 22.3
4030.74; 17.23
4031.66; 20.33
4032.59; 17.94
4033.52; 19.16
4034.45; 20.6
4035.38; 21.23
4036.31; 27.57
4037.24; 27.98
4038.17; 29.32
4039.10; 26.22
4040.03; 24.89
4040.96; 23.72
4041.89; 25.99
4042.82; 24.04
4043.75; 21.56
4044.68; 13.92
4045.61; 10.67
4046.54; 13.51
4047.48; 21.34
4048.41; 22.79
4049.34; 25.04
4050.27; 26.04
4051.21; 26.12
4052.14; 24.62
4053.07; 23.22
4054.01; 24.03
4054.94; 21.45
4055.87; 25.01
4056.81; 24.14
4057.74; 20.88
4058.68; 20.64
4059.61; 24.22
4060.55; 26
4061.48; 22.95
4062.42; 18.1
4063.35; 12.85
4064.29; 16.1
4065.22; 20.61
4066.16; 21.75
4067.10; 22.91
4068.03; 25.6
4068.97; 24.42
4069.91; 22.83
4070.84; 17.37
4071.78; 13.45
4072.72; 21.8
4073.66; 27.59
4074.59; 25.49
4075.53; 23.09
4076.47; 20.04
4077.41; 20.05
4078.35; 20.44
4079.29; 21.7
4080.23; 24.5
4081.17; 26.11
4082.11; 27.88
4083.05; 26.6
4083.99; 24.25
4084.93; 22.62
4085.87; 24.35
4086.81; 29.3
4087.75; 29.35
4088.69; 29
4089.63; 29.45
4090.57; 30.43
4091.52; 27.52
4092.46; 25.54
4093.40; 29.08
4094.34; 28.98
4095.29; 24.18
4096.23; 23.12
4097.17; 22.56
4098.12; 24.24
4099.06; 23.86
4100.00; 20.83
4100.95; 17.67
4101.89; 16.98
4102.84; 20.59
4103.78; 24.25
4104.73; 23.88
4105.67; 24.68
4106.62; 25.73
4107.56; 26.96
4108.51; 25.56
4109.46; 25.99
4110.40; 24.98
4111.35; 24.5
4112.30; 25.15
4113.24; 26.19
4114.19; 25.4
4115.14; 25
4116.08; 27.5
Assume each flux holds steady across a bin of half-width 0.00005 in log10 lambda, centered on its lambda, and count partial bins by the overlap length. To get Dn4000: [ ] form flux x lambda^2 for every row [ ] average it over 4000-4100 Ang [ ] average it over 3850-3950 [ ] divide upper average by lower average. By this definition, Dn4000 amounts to 2.0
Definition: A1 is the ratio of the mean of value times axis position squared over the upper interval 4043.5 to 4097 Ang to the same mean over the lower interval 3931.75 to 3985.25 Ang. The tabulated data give 2.00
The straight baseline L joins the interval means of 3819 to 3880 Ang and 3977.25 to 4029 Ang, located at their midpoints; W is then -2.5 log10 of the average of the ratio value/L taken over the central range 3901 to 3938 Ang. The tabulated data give 0.31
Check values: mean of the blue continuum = 11.6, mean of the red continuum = 22.4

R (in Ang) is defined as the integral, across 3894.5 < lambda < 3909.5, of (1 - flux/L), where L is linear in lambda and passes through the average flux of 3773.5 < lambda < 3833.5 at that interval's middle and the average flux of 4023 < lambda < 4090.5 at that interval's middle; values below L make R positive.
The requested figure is 1.79 Ang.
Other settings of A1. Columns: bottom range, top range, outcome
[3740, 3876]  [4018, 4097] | 1.94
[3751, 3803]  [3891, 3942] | 0.87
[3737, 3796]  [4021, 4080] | 1.76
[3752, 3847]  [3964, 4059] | 1.62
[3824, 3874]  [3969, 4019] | 1.87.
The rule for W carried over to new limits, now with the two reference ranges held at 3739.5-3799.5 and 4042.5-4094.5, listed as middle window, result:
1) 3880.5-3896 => 0.35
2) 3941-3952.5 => 0.42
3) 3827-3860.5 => 0.47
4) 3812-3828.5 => 0.43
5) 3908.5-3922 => 0.13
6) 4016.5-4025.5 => -0.12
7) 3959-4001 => 0.29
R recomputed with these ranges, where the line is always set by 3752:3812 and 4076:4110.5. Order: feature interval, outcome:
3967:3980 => 6.1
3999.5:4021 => -0.9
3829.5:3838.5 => 5.1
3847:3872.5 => 6.9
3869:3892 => 7.3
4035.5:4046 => 0.0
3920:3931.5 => 6.1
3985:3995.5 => 0.2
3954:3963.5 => 3.3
